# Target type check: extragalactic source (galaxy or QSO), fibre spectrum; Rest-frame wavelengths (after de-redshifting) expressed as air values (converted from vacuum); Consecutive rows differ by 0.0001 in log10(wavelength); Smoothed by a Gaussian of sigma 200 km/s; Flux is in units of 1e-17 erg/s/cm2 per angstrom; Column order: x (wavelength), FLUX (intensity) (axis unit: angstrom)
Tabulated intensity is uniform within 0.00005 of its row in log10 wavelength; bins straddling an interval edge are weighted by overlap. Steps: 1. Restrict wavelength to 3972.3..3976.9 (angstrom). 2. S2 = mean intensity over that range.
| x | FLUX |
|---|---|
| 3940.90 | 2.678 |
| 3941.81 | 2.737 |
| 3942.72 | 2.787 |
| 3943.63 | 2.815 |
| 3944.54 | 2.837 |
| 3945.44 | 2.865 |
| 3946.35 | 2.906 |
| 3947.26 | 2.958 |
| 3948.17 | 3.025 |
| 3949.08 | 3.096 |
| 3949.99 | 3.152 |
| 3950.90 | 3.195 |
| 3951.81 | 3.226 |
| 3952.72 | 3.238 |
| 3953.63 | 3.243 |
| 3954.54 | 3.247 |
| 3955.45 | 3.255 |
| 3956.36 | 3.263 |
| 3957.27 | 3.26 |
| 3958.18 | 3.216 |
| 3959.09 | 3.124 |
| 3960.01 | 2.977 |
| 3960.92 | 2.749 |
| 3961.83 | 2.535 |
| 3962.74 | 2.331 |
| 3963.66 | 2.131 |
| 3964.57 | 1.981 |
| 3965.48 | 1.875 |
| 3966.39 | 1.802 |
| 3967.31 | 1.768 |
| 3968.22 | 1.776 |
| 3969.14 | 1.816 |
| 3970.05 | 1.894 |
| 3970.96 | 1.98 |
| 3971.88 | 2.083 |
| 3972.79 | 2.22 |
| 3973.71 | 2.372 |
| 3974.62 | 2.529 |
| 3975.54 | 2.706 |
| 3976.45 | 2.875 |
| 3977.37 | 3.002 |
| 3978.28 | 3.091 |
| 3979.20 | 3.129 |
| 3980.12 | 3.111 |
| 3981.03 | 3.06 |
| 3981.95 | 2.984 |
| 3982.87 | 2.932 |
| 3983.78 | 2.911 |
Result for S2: 2.54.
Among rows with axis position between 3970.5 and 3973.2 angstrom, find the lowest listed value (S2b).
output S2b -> 1.98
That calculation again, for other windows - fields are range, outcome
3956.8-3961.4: 2.749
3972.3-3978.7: 2.22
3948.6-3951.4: 3.096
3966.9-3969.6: 1.768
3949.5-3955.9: 3.152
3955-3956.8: 3.255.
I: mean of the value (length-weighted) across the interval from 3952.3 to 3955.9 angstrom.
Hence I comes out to 3.25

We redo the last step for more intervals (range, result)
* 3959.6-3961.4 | 2.86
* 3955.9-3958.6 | 3.25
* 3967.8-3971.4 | 1.87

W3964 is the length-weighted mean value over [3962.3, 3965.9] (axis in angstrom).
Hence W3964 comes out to 2.08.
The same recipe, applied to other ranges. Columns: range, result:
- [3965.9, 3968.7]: 1.78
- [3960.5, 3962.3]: 2.64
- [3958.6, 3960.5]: 3.04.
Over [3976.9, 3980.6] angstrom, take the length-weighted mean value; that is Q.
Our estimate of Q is 3.08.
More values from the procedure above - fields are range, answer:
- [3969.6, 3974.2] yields 2.12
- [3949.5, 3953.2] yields 3.2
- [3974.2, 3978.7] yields 2.84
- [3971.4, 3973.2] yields 2.15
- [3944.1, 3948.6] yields 2.92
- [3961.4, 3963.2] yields 2.43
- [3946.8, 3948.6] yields 2.99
